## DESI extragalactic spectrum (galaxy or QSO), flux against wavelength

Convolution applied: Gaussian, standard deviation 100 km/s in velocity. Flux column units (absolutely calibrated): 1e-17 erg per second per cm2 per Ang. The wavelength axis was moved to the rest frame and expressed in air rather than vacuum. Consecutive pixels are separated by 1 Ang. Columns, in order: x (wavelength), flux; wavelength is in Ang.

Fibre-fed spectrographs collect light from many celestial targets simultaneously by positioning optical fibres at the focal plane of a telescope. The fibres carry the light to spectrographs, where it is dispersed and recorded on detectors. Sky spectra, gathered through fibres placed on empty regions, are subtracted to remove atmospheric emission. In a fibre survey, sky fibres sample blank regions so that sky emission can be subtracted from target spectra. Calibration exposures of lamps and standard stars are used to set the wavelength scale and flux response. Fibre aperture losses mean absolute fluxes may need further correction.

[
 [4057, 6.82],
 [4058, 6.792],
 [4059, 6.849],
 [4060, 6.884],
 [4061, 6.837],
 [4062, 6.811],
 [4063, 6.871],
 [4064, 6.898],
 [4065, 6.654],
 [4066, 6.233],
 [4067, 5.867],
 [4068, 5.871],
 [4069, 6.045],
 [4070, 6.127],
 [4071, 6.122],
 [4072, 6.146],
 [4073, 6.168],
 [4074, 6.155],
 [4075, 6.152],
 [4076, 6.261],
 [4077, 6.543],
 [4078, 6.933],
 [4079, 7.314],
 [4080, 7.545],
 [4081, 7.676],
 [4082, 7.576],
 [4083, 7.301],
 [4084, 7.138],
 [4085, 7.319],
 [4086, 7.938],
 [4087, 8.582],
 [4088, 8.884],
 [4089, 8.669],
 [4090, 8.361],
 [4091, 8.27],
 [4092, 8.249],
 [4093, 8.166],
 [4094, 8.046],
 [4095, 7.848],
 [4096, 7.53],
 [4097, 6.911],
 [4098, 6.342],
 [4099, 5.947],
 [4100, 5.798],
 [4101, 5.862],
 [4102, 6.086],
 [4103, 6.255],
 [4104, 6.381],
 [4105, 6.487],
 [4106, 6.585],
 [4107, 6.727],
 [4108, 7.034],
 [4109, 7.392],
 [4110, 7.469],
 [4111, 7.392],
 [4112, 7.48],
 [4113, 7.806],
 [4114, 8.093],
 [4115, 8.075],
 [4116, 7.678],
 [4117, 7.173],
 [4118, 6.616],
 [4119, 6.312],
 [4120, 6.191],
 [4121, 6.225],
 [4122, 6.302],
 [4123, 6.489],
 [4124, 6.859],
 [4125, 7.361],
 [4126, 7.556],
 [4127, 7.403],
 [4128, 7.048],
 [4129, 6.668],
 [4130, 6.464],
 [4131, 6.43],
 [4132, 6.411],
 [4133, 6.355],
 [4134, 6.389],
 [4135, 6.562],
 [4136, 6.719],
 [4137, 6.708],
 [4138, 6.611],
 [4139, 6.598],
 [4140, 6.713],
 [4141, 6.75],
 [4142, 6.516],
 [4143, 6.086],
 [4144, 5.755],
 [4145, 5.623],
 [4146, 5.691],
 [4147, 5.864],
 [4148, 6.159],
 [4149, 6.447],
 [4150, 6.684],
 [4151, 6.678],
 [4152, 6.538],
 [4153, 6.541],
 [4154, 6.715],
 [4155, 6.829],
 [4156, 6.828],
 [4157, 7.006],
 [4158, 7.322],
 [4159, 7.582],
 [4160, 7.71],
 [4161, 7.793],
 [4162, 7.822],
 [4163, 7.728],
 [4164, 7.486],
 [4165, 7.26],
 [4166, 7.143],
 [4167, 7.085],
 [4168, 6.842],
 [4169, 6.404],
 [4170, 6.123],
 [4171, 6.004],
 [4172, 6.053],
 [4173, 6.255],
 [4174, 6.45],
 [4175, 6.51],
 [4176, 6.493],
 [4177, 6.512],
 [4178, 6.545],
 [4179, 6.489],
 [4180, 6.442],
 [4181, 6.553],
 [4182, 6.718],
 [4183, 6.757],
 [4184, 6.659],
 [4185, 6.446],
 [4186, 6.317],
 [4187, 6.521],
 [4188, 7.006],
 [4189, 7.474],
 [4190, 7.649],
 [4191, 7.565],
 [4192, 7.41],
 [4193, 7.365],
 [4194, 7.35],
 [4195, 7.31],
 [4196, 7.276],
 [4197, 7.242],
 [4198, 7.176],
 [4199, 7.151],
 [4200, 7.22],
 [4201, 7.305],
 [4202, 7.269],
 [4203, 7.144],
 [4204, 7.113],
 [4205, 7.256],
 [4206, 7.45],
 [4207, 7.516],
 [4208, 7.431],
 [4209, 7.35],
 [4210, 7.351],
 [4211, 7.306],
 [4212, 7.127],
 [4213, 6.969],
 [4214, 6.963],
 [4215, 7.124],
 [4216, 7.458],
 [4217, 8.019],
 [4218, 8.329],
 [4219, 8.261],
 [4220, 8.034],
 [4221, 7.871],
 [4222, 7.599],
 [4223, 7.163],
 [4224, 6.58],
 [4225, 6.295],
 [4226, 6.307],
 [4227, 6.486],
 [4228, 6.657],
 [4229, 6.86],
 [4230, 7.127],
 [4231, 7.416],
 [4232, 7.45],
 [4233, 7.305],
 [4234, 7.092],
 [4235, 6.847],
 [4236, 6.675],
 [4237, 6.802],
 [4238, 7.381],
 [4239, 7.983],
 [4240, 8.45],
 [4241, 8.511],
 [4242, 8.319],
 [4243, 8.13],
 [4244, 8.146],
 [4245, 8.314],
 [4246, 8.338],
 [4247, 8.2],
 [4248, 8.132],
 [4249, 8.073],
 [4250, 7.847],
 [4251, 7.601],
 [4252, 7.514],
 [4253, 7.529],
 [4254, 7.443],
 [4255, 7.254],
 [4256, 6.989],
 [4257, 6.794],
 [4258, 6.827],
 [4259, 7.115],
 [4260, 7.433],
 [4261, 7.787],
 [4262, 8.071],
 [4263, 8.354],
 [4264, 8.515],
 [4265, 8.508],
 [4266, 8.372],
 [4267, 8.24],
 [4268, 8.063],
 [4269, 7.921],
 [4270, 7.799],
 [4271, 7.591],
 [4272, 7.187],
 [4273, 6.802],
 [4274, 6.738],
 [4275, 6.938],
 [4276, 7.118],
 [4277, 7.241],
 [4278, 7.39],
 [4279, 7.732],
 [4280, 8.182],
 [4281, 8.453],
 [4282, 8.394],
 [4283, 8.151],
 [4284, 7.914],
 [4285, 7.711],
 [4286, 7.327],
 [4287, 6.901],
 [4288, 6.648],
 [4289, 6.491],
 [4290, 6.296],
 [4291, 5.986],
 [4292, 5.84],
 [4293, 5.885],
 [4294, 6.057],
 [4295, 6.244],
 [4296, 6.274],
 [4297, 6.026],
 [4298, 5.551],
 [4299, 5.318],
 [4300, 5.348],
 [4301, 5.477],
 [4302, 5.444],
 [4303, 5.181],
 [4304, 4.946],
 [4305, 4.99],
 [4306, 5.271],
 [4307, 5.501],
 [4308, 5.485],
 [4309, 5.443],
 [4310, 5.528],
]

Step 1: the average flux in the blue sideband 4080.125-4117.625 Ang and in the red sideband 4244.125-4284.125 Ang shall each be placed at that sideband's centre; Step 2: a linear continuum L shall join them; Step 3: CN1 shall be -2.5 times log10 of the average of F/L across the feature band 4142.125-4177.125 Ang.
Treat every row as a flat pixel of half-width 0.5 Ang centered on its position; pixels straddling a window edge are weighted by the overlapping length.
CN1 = 0.12 mag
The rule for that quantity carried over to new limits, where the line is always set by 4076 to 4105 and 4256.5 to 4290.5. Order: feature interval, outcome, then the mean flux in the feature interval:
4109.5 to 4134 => 0.056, 6.98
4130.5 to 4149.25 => 0.165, 6.33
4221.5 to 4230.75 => 0.105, 6.8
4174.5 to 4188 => 0.137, 6.55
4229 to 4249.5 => -0.029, 7.71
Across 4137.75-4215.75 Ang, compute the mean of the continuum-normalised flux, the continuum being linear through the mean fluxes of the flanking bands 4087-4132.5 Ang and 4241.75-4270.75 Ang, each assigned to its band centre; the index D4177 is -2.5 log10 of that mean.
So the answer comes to 0.086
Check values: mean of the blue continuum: 7.11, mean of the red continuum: 7.84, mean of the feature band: 6.88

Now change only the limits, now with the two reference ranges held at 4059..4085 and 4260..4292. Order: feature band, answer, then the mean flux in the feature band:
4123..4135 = 0.02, 6.79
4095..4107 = 0.05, 6.46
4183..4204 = 0.01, 7.13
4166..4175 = 0.10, 6.45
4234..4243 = -0.03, 7.62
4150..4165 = -0.02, 7.17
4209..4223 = -0.04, 7.55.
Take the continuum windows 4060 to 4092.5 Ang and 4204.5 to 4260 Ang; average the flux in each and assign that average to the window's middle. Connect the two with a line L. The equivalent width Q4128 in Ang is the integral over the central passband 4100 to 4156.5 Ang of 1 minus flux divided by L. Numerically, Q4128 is 3.9 Ang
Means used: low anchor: 7.04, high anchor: 7.44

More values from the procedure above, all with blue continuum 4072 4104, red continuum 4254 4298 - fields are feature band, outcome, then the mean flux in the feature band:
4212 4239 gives 0.2 Ang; 7.21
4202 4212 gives -0.1 Ang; 7.31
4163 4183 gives 1.7 Ang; 6.63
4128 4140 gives 1.1 Ang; 6.57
